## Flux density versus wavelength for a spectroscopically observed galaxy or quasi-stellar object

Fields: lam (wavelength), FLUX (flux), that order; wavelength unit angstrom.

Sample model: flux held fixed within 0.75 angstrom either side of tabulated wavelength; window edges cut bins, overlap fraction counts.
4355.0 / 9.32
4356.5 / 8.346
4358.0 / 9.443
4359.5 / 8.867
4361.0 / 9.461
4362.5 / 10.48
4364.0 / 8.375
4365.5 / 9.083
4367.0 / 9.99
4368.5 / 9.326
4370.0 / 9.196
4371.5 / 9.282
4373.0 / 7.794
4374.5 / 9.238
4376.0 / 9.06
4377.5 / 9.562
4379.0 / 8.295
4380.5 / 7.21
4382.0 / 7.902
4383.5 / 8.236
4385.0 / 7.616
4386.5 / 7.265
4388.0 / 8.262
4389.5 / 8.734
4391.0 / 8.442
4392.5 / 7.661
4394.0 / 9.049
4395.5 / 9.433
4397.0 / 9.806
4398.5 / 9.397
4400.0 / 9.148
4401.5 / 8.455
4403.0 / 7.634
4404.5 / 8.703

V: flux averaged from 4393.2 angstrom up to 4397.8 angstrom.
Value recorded 9.41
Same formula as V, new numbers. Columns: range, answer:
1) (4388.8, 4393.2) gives 8.28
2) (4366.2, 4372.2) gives 9.45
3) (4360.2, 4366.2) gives 9.35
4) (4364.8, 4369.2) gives 9.47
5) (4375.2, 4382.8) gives 8.41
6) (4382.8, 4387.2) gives 7.7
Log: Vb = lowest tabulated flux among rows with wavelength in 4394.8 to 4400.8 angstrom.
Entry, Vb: 9.148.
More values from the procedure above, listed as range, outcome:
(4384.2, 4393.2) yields 7.265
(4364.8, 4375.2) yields 7.794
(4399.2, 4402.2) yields 8.455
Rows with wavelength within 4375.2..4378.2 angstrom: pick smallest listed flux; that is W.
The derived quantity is 9.06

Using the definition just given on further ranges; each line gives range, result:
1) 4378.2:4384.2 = 7.21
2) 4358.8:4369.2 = 8.375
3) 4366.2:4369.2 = 9.326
